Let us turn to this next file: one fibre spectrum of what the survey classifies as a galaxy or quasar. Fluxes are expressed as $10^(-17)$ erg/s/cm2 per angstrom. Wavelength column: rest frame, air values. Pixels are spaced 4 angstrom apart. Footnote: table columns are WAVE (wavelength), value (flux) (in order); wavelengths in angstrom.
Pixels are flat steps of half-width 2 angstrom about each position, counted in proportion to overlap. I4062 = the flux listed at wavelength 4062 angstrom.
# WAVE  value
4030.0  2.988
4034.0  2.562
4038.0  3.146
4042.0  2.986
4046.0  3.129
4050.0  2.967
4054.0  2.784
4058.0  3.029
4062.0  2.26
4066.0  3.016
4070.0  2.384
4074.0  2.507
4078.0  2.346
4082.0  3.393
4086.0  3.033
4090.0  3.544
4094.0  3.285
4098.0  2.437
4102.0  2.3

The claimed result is 2.26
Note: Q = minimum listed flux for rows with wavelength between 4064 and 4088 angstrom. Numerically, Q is 2.346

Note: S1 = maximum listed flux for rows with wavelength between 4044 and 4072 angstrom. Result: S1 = 3.129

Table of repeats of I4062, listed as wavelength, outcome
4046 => 3.129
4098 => 2.437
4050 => 2.967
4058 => 3.029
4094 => 3.285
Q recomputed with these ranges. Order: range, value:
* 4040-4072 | 2.26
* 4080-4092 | 3.033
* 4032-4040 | 2.562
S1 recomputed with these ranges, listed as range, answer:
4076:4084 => 3.393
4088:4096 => 3.544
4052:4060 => 3.029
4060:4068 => 3.016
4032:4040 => 3.146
